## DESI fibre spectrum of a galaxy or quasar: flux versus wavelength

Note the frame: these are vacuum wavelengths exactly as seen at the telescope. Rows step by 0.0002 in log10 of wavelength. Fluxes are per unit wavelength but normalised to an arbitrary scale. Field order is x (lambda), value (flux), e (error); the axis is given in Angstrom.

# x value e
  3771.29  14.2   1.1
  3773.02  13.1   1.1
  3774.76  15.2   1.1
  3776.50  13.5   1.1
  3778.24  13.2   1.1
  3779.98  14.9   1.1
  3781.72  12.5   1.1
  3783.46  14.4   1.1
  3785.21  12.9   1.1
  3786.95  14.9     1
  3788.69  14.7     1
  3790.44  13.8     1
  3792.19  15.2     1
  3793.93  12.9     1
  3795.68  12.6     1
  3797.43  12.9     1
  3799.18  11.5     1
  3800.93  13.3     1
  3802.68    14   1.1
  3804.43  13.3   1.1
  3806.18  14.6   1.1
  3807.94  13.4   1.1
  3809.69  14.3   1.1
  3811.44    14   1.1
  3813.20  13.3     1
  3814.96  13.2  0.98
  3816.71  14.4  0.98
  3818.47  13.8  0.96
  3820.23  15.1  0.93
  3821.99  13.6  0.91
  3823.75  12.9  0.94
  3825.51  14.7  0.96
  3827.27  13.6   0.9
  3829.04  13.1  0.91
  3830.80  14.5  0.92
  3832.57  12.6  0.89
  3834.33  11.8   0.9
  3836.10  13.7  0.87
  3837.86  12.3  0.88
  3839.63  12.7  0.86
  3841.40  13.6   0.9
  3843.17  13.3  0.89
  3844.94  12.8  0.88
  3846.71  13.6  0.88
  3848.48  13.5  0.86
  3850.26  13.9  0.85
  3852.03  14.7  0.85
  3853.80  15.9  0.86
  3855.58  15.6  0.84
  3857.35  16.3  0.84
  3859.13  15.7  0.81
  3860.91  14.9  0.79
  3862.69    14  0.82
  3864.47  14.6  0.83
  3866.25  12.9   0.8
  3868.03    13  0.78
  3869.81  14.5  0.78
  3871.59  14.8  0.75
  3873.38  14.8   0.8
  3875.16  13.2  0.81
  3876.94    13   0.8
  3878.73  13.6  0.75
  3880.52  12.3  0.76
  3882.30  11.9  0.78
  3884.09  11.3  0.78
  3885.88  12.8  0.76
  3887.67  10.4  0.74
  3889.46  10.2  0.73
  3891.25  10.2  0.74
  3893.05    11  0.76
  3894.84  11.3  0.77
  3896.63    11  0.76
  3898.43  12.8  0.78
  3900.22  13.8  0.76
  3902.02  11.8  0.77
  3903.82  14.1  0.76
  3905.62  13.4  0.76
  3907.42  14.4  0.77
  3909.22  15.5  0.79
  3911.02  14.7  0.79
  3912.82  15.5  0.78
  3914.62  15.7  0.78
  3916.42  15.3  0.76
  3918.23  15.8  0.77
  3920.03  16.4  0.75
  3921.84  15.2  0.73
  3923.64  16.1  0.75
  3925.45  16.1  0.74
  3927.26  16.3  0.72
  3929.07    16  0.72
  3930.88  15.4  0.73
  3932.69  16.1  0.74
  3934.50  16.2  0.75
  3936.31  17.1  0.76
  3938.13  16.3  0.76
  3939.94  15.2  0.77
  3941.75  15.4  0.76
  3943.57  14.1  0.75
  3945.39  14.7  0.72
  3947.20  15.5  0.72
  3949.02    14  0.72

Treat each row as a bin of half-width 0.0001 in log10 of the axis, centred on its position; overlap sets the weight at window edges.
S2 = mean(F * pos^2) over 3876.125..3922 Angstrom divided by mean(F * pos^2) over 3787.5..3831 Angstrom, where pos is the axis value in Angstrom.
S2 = 1.0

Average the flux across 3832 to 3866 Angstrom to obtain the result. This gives 14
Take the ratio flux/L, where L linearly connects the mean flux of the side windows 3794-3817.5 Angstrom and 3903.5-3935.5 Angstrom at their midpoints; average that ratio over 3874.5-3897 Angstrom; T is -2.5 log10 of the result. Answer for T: 0.26 mag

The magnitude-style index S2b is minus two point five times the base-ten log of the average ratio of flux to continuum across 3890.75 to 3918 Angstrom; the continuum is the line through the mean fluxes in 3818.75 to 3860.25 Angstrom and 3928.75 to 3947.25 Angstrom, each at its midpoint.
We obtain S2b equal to 0.12 mag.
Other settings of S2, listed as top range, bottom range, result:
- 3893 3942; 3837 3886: 1.11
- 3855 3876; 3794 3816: 1.12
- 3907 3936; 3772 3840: 1.23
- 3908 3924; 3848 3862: 1.06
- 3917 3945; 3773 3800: 1.25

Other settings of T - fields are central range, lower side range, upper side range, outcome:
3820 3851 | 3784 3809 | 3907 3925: 0.07 mag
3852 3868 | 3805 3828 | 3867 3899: -0.15 mag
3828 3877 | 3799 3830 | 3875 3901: -0.10 mag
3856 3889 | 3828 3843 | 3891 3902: -0.10 mag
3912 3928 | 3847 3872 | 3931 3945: -0.03 mag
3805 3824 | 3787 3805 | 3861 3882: -0.03 mag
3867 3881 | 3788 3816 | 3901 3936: 0.07 mag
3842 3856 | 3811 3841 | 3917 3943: -0.01 mag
